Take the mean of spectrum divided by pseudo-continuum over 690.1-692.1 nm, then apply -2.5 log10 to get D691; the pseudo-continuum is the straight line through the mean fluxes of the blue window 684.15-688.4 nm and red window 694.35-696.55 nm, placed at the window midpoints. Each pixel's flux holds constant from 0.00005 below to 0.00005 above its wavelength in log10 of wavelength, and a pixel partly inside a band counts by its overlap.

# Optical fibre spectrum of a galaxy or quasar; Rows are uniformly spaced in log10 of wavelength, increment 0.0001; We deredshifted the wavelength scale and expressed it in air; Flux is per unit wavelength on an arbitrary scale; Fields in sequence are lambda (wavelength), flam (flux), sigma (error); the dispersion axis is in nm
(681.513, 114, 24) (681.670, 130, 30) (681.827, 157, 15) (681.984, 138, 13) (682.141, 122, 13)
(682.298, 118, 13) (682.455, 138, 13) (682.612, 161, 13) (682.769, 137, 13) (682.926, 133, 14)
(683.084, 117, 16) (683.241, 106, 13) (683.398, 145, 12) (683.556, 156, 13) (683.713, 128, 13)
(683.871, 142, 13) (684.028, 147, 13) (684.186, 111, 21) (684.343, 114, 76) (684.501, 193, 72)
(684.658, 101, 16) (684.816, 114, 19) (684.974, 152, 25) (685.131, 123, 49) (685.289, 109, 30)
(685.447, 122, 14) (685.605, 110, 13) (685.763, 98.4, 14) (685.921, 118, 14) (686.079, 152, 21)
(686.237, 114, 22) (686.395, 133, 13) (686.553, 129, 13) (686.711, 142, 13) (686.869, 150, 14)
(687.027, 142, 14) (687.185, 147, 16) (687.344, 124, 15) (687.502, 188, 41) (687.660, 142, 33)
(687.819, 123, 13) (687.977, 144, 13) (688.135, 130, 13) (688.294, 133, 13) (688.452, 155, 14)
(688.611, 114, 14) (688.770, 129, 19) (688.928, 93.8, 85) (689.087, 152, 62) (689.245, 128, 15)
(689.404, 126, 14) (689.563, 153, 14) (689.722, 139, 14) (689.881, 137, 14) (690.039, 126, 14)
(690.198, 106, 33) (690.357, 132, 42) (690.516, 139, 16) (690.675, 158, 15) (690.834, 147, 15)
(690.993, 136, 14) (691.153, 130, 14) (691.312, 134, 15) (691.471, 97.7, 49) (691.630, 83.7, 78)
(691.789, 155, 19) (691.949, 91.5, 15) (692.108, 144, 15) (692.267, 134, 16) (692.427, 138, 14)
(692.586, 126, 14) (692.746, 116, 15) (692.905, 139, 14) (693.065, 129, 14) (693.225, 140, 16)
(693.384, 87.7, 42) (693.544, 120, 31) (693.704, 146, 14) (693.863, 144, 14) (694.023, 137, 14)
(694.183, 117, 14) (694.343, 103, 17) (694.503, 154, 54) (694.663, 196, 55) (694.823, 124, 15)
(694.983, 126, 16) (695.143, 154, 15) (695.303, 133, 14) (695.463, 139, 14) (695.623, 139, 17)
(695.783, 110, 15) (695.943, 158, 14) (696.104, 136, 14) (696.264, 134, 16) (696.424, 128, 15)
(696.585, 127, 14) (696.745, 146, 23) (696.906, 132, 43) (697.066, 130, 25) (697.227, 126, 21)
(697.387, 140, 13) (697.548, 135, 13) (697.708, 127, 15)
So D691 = 0.08 mag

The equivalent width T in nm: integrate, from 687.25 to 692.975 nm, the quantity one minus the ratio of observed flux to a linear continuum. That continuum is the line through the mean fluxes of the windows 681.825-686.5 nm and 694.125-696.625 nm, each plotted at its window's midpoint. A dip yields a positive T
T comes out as 0.07 nm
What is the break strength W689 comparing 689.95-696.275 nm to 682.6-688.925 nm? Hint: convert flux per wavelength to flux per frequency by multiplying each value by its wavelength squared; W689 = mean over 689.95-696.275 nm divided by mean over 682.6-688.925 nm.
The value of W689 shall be 1.01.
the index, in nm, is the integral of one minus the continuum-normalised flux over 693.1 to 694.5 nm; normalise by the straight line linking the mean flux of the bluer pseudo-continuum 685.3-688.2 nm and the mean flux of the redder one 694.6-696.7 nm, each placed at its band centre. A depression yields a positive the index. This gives 0.11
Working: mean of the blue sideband 133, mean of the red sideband 138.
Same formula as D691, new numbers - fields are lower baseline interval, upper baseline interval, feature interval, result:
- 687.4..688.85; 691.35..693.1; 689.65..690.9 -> -0.04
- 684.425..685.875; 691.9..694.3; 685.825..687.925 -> -0.11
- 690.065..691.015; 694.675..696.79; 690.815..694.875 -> 0.06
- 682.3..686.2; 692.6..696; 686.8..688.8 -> -0.07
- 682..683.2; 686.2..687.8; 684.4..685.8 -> 0.10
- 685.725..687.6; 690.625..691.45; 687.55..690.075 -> 0.03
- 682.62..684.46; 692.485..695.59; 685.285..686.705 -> 0.09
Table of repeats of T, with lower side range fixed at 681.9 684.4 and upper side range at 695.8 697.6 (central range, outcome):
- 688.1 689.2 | 0.03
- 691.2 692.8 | 0.14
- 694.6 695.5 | -0.07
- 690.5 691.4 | -0.04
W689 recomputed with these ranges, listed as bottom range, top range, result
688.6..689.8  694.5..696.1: 1.11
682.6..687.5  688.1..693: 1.00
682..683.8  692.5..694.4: 0.97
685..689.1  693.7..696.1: 1.08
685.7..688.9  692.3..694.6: 0.97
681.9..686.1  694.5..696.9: 1.11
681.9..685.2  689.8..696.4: 1.02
